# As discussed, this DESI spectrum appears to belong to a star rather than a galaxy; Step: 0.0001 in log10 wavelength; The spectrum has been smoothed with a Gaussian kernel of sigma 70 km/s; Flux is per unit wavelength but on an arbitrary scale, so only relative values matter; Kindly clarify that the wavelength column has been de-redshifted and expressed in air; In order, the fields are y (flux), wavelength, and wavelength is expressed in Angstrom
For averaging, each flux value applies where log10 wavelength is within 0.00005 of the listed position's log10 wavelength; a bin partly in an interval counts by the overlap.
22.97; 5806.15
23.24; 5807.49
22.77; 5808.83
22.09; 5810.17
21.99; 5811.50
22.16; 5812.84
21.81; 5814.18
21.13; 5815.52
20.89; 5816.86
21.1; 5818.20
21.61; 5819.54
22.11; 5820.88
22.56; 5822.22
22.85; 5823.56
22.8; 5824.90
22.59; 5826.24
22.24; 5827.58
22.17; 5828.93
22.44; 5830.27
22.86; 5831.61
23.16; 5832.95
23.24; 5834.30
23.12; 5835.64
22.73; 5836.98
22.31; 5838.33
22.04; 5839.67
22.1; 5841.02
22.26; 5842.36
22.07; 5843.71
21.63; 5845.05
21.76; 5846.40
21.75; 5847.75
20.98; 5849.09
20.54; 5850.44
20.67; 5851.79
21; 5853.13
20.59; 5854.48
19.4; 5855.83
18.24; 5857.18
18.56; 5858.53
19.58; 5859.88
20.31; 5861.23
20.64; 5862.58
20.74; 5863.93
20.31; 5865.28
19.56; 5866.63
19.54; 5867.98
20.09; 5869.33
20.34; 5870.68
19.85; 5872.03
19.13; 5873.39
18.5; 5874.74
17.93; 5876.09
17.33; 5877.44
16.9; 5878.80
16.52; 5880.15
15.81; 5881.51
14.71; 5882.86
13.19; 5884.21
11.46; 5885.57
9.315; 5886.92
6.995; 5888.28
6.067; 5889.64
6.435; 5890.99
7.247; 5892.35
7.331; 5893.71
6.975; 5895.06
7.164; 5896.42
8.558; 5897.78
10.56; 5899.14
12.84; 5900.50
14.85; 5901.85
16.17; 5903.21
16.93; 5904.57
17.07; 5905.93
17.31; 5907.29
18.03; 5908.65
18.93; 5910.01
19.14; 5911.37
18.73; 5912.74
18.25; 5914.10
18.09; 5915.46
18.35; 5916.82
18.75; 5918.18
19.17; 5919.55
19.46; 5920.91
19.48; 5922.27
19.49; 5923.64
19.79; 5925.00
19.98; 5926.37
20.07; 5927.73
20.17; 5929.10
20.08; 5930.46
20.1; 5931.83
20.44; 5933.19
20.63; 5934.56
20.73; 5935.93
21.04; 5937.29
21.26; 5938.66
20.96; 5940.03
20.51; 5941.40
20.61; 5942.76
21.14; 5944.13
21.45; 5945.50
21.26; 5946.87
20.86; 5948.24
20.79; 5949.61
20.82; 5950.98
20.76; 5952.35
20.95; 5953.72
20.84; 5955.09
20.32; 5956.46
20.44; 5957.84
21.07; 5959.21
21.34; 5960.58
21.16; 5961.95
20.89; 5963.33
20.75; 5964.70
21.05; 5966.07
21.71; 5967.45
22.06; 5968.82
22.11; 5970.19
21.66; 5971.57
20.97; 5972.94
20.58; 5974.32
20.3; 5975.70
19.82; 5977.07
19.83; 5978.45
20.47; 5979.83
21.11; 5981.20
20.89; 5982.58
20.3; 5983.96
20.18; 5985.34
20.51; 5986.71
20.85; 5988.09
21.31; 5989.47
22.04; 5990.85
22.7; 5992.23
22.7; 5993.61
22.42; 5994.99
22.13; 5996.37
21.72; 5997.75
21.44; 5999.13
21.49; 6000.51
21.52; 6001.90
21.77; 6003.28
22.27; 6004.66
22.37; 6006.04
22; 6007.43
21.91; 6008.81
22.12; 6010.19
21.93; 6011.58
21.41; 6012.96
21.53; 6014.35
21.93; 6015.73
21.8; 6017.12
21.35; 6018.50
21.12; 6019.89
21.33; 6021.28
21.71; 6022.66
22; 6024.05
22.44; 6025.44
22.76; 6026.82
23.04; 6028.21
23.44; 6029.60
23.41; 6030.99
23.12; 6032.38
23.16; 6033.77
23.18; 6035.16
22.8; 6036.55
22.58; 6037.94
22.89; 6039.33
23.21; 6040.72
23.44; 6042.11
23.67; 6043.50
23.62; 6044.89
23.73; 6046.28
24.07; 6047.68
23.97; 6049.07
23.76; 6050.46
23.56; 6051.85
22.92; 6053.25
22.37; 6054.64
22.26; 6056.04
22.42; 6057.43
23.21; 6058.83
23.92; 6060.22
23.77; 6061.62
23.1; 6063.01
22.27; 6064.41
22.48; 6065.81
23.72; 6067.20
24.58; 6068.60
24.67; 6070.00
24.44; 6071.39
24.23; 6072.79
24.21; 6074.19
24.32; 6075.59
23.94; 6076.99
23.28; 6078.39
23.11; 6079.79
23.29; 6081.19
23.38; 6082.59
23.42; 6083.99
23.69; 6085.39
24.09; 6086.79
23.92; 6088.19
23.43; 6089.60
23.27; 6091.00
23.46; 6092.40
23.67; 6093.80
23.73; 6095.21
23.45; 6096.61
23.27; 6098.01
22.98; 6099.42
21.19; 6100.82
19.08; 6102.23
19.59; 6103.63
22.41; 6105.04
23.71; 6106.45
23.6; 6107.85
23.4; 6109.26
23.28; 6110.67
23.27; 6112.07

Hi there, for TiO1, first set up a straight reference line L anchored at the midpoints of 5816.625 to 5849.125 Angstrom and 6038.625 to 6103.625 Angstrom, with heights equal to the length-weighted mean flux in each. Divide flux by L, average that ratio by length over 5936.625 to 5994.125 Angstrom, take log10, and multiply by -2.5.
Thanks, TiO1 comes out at 0.09 mag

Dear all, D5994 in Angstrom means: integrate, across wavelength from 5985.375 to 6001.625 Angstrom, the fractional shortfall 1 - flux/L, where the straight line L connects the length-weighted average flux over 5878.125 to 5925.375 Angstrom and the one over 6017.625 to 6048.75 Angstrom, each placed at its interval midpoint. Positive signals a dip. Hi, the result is -1.1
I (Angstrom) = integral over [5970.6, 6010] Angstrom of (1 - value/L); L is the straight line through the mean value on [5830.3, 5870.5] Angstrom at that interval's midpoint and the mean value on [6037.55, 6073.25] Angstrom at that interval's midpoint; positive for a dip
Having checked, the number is 2.3 Angstrom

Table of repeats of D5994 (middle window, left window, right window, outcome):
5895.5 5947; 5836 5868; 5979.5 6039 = 7.4 Angstrom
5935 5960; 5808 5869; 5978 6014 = 0.7 Angstrom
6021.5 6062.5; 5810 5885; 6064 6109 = -0.6 Angstrom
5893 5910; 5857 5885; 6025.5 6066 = 5.5 Angstrom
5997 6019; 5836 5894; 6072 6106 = -0.6 Angstrom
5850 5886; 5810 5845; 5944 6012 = 5.5 Angstrom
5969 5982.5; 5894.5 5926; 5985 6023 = -0.5 Angstrom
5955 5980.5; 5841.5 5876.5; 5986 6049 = 0.9 Angstrom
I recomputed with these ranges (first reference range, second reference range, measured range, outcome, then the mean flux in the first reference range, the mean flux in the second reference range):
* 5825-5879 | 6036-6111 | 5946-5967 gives 1.0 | 20.8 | 23.3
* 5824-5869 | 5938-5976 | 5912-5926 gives 1.4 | 21.3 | 21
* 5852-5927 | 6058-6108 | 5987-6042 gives -3.6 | 16.3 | 23.3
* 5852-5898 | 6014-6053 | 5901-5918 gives -0.5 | 15.6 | 22.8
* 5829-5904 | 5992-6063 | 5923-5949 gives -1.2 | 17.4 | 22.6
